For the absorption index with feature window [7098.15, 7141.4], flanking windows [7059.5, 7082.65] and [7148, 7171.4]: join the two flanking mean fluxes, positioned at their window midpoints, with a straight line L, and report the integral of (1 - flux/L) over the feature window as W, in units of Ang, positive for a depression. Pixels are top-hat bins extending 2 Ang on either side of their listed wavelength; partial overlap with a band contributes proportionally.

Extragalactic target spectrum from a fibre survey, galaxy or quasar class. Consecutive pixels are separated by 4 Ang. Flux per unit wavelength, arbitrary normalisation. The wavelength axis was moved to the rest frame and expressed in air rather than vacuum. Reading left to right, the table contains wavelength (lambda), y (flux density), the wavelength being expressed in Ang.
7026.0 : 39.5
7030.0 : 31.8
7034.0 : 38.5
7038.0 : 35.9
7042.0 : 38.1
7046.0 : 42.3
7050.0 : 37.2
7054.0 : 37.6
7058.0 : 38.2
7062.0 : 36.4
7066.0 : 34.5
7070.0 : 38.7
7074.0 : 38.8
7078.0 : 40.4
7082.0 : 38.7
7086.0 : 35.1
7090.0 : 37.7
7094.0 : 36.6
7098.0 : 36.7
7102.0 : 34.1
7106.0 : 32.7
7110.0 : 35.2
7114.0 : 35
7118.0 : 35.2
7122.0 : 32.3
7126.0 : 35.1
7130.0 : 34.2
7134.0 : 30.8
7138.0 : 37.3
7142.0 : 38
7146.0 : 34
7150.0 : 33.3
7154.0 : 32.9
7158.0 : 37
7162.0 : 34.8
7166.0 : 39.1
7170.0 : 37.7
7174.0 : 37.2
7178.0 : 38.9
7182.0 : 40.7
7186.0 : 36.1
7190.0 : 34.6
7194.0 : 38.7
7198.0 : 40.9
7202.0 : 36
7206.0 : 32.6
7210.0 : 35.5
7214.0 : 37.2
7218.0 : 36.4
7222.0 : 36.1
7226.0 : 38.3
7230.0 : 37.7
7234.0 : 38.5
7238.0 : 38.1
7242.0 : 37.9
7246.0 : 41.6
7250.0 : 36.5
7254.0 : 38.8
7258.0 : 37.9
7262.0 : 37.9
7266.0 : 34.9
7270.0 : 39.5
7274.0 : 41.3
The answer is 2.69 Ang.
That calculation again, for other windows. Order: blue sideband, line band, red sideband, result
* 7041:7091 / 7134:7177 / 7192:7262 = 2.1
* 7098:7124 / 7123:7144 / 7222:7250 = 0.0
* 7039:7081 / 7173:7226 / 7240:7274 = 1.7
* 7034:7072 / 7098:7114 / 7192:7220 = 1.2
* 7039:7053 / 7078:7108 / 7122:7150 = 0.3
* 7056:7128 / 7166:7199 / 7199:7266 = -1.1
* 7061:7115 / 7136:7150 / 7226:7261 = 0.4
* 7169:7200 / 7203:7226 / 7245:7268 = 1.3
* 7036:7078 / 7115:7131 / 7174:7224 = 1.4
